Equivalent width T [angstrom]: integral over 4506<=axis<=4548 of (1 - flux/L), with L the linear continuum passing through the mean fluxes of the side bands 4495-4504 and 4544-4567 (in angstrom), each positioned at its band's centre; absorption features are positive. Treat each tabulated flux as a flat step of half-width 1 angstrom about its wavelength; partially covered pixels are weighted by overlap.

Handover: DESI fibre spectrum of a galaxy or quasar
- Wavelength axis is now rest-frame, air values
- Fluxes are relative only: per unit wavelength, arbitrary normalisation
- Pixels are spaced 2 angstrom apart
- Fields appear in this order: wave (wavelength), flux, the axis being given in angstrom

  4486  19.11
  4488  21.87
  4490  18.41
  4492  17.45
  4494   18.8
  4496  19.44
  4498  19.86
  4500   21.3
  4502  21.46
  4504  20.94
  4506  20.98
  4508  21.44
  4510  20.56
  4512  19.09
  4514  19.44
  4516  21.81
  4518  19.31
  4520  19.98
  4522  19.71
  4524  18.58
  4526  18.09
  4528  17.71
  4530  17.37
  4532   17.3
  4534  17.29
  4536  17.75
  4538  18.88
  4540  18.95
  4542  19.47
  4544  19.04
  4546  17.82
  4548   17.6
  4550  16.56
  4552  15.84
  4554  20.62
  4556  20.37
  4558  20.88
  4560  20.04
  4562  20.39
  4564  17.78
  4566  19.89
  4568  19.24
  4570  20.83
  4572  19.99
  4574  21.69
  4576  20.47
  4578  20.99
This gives 1.6 angstrom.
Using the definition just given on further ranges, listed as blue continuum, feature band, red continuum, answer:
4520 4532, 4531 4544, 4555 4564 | 0.4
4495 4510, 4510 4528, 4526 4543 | -0.1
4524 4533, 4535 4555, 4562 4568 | 0.1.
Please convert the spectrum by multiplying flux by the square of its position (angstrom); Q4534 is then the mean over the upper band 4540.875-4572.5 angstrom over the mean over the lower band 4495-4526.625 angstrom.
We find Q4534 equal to 0.97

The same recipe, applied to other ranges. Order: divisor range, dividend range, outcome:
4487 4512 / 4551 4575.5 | 1.01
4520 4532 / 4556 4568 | 1.10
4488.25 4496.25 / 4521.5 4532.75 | 0.98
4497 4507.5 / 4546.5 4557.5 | 0.89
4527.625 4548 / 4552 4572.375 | 1.10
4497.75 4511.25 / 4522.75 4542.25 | 0.87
